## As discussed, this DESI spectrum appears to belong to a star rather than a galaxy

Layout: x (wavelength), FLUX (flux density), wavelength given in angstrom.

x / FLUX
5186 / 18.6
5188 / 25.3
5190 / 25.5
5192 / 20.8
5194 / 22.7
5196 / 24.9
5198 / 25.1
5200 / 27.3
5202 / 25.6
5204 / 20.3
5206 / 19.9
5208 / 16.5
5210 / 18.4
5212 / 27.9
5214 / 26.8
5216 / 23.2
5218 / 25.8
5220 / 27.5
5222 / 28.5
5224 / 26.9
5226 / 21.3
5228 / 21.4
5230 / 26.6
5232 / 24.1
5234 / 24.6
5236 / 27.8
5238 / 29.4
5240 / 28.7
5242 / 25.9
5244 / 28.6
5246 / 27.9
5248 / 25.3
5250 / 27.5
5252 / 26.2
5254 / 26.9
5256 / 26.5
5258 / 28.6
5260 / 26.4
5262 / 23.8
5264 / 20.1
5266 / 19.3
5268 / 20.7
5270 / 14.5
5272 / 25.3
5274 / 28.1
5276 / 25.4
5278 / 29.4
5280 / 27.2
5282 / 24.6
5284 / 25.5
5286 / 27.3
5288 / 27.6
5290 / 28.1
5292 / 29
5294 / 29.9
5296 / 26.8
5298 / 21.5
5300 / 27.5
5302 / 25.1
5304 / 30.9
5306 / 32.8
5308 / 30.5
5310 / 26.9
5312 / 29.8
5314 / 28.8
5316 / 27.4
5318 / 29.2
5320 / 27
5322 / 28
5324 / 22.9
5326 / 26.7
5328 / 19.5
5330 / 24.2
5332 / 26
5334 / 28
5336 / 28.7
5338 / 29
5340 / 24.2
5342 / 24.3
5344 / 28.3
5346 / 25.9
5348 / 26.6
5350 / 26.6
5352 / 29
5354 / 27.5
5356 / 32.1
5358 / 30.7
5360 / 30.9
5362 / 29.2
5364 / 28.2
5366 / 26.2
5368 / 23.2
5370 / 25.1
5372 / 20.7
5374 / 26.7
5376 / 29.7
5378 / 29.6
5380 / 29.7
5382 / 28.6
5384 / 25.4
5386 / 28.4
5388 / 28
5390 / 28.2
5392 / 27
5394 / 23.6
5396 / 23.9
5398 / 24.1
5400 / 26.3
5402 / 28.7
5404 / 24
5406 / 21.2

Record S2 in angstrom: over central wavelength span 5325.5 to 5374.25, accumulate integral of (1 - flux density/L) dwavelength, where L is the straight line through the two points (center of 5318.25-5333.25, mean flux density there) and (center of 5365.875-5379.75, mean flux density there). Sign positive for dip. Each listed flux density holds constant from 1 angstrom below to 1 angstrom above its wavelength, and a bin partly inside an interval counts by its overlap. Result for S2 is -2.0 angstrom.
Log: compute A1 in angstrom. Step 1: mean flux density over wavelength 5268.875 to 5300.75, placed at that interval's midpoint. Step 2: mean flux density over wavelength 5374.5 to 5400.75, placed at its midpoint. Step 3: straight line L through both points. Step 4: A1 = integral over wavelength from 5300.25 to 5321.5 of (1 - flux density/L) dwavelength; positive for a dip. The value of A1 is -2.0 angstrom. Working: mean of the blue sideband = 26.1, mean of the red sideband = 27.1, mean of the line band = 28.8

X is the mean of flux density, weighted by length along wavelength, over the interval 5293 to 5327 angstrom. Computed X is 27.7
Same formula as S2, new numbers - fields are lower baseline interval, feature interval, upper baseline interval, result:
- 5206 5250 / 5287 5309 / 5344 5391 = -1.4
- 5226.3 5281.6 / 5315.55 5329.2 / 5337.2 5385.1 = 0.5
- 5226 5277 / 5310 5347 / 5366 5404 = -1.0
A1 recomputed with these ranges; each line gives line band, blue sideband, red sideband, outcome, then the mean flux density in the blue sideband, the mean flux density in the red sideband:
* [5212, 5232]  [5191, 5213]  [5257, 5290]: -1.9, 22.7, 24.7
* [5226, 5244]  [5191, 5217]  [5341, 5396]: -1.6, 23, 27.3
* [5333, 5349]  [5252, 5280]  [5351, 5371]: 0.3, 24.4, 28.2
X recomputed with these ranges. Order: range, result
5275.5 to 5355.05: 27.1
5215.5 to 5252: 26.2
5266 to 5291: 25.1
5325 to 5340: 25.9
